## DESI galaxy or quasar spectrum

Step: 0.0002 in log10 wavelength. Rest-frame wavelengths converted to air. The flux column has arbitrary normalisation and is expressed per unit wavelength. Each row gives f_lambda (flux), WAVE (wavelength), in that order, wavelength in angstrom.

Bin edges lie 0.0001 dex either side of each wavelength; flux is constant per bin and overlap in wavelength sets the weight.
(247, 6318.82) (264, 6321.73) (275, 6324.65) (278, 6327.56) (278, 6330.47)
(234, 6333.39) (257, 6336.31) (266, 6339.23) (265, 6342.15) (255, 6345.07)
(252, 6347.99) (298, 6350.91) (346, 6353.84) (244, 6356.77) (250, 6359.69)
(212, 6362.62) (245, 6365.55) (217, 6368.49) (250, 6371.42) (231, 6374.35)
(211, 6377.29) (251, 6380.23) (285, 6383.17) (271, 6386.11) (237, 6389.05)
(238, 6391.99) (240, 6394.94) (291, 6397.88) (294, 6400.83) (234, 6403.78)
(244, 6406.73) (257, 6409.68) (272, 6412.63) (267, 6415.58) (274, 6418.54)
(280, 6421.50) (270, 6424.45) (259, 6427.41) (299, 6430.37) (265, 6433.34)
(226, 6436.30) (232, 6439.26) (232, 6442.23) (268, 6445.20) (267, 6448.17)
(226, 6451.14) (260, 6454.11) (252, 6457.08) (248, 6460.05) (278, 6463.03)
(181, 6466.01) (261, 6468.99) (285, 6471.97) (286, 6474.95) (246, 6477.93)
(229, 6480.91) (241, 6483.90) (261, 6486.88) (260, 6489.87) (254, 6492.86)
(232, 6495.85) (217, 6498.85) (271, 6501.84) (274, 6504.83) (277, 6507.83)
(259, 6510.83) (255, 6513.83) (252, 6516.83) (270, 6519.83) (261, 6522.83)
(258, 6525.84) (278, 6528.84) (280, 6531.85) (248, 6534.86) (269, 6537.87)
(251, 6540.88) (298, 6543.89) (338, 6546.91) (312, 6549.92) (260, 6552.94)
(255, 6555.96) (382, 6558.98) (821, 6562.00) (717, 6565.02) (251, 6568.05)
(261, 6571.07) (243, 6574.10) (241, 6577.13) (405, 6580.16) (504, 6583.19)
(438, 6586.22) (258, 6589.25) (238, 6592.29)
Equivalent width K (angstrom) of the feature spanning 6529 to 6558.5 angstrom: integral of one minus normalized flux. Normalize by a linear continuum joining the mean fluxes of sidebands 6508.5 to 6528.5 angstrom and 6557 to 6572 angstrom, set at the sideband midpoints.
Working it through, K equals 7.70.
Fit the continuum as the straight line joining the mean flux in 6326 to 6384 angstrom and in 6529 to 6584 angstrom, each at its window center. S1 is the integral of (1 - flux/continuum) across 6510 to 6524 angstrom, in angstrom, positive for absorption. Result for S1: 3.0 angstrom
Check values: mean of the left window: 256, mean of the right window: 348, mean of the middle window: 259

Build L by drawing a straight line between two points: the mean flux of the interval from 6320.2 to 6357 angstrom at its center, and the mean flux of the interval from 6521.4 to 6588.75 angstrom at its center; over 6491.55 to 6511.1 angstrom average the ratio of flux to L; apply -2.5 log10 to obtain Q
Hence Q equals 0.266 mag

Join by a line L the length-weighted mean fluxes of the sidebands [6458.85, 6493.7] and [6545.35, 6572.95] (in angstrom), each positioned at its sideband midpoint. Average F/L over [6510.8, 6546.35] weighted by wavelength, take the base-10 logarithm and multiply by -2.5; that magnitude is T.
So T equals 0.27 mag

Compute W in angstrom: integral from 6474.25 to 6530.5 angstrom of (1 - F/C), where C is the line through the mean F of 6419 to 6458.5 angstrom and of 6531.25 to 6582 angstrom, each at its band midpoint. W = 8.8 angstrom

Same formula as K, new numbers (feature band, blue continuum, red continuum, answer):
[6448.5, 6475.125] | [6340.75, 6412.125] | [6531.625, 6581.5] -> 4.1 angstrom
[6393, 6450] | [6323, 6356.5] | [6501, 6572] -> 5.8 angstrom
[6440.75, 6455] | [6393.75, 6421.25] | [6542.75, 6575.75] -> 2.1 angstrom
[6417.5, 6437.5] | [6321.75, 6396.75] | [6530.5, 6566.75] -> 1.9 angstrom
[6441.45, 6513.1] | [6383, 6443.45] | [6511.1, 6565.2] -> 9.6 angstrom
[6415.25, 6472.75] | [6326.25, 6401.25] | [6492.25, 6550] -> 1.3 angstrom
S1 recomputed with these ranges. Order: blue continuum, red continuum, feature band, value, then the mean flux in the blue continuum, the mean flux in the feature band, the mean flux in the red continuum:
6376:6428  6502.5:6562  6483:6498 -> 1.75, 260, 248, 291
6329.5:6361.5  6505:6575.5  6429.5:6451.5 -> 2.97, 267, 252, 317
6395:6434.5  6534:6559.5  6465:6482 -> 1.65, 269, 250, 288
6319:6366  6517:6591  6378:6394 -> 1.42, 264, 254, 336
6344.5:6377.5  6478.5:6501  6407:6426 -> -1.53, 252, 268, 243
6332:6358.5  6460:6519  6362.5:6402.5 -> 2.32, 269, 249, 254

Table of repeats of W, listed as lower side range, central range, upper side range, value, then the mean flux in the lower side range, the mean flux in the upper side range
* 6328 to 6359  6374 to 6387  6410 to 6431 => 1.0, 269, 273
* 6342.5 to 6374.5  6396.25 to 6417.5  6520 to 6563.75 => 0.6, 256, 323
